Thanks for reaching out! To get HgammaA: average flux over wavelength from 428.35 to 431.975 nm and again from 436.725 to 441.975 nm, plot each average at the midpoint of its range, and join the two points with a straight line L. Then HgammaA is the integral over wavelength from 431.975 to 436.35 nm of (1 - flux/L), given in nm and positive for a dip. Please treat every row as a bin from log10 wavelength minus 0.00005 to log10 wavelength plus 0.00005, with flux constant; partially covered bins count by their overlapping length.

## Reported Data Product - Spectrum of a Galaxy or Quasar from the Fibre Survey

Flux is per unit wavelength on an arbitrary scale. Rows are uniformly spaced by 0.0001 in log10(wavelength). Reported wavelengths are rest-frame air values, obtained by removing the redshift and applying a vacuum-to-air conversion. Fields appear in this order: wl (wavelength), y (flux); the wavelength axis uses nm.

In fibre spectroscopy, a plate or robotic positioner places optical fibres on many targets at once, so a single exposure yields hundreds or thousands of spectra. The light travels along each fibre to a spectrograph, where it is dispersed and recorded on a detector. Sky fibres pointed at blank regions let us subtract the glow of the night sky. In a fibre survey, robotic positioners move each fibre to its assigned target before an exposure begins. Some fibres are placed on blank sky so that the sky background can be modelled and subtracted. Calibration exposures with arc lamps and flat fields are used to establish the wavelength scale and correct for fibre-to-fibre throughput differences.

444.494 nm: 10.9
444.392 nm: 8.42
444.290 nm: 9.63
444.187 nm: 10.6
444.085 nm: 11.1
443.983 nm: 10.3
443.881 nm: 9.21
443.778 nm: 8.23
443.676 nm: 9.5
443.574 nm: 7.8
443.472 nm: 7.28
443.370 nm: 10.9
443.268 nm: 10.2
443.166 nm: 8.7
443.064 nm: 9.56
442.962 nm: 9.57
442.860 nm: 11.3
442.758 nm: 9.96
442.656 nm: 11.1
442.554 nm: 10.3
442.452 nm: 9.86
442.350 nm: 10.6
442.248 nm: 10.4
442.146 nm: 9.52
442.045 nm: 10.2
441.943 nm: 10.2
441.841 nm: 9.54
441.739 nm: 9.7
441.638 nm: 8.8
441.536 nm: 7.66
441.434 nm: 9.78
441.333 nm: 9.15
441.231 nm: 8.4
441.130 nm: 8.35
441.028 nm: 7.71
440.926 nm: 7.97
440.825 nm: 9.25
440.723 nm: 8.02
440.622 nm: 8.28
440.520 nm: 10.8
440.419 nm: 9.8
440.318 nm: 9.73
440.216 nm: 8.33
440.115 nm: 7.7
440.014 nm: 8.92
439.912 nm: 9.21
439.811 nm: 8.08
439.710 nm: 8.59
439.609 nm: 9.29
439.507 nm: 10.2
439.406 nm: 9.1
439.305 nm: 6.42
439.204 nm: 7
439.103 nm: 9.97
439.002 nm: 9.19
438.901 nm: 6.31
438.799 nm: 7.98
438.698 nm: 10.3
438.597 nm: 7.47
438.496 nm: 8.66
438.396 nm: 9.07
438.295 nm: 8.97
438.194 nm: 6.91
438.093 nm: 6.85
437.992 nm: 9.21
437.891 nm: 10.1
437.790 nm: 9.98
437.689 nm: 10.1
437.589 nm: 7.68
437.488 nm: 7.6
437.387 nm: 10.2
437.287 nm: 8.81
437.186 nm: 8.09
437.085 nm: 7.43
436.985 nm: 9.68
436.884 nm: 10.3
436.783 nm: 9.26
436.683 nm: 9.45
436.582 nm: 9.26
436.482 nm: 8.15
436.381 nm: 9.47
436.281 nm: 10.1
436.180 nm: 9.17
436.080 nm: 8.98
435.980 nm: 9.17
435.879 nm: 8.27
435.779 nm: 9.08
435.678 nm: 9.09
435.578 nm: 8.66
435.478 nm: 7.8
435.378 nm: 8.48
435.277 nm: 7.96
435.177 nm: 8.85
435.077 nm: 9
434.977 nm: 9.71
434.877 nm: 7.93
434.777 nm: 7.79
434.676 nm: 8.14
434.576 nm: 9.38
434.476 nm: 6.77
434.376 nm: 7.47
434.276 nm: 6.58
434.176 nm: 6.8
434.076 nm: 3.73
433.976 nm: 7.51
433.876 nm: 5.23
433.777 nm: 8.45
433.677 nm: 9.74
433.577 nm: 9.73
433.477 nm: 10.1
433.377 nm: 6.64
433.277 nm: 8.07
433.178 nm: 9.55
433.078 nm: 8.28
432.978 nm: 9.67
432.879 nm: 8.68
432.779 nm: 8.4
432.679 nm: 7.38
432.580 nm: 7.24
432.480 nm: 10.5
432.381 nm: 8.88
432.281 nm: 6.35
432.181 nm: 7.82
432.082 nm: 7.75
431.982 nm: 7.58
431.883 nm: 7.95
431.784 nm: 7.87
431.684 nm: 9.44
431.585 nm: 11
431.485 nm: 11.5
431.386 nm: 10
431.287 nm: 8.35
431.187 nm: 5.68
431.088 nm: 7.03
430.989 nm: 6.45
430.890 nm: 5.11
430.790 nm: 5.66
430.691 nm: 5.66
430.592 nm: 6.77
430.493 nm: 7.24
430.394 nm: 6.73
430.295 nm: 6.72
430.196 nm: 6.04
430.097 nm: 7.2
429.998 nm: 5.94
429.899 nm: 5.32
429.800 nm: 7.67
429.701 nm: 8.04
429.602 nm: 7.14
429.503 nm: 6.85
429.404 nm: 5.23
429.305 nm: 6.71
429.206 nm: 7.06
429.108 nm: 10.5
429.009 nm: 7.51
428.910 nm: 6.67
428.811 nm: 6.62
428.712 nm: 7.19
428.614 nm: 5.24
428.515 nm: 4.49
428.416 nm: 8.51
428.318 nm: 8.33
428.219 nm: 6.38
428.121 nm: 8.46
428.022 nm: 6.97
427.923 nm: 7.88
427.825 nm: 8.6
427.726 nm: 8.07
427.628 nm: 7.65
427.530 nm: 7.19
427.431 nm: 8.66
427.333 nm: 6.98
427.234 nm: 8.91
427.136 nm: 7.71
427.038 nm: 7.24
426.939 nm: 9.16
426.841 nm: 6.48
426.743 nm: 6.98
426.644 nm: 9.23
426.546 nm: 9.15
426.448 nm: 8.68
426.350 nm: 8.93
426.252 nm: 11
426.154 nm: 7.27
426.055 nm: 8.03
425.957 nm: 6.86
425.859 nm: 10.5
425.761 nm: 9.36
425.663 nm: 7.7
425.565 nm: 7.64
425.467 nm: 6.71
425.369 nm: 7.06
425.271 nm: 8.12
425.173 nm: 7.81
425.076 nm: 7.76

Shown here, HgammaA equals -0.20 nm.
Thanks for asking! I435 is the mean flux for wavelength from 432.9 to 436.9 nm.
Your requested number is 8.43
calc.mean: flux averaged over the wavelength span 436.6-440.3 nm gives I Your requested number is 8.69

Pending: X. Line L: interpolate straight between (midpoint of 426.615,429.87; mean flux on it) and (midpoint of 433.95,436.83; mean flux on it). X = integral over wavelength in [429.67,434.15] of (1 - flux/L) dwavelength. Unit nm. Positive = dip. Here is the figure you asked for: 0.122 nm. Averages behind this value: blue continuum 7.44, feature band 7.7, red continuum 8.35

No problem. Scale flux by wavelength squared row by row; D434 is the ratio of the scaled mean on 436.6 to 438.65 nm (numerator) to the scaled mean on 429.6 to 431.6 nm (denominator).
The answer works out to 1.3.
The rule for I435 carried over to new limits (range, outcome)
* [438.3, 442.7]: 9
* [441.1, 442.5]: 9.46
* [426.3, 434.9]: 7.64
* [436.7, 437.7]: 8.89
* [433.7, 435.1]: 7.48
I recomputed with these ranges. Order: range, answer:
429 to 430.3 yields 6.99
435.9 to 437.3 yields 9.08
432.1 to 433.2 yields 8.38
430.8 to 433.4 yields 8.18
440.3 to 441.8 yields 8.88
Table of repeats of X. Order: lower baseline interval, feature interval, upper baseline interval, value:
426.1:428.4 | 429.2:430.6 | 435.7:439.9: 0.265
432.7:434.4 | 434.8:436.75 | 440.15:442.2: -0.145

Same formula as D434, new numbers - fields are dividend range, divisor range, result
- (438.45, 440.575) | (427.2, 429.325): 1.23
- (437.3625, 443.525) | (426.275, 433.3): 1.24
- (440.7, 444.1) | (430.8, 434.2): 1.22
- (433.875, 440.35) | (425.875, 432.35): 1.17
